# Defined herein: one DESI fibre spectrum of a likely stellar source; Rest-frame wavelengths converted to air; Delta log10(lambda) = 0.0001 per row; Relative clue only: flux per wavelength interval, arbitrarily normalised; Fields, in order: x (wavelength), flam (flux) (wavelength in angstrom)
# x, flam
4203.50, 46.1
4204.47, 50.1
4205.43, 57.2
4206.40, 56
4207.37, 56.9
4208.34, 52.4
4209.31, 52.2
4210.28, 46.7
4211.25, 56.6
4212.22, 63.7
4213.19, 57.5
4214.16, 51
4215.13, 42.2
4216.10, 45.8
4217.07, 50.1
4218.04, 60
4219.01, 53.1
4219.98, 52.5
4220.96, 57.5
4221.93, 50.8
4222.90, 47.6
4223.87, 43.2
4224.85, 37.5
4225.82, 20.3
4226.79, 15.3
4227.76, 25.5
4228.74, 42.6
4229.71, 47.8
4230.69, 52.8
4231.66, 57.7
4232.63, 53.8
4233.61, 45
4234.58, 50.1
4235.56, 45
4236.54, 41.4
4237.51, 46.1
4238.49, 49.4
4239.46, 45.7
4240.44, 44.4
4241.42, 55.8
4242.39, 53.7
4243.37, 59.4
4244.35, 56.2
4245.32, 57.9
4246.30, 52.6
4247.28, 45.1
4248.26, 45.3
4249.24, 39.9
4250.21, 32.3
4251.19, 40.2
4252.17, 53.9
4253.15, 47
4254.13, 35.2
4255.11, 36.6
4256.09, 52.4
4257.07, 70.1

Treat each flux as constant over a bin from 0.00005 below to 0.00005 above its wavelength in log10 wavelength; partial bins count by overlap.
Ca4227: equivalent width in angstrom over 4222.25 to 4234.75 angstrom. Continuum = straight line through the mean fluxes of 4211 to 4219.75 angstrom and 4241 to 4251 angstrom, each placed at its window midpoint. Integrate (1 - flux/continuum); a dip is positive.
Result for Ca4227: 2.5 angstrom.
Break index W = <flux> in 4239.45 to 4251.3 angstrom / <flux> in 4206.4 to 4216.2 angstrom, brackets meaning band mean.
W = 0.92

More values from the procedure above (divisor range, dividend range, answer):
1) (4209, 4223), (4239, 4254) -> 0.92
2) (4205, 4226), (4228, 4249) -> 0.97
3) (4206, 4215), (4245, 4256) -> 0.82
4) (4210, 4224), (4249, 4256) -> 0.79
